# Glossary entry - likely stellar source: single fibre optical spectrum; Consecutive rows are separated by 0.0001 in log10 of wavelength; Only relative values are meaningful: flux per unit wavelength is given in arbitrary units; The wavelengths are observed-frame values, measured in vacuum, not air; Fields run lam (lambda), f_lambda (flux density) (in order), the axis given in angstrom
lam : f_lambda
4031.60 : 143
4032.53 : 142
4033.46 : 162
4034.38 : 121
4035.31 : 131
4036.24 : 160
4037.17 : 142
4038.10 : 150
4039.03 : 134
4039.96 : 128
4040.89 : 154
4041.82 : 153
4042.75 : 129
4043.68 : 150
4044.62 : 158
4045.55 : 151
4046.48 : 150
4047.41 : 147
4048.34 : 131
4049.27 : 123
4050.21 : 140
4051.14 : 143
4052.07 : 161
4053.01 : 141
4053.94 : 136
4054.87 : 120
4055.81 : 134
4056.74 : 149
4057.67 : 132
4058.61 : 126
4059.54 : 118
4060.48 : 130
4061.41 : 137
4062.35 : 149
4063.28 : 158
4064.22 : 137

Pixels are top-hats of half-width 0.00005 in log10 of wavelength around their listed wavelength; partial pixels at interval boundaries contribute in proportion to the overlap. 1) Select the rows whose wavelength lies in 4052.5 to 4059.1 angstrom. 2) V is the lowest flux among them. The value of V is 120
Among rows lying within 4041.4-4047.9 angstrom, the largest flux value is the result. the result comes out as 158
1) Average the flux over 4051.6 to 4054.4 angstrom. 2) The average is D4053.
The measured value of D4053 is 146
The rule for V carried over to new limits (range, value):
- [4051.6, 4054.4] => 136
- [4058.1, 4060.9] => 118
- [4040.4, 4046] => 129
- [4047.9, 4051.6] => 123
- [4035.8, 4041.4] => 128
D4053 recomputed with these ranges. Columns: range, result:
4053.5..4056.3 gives 130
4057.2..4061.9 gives 129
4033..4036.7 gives 144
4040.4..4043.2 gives 145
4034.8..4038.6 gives 145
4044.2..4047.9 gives 152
